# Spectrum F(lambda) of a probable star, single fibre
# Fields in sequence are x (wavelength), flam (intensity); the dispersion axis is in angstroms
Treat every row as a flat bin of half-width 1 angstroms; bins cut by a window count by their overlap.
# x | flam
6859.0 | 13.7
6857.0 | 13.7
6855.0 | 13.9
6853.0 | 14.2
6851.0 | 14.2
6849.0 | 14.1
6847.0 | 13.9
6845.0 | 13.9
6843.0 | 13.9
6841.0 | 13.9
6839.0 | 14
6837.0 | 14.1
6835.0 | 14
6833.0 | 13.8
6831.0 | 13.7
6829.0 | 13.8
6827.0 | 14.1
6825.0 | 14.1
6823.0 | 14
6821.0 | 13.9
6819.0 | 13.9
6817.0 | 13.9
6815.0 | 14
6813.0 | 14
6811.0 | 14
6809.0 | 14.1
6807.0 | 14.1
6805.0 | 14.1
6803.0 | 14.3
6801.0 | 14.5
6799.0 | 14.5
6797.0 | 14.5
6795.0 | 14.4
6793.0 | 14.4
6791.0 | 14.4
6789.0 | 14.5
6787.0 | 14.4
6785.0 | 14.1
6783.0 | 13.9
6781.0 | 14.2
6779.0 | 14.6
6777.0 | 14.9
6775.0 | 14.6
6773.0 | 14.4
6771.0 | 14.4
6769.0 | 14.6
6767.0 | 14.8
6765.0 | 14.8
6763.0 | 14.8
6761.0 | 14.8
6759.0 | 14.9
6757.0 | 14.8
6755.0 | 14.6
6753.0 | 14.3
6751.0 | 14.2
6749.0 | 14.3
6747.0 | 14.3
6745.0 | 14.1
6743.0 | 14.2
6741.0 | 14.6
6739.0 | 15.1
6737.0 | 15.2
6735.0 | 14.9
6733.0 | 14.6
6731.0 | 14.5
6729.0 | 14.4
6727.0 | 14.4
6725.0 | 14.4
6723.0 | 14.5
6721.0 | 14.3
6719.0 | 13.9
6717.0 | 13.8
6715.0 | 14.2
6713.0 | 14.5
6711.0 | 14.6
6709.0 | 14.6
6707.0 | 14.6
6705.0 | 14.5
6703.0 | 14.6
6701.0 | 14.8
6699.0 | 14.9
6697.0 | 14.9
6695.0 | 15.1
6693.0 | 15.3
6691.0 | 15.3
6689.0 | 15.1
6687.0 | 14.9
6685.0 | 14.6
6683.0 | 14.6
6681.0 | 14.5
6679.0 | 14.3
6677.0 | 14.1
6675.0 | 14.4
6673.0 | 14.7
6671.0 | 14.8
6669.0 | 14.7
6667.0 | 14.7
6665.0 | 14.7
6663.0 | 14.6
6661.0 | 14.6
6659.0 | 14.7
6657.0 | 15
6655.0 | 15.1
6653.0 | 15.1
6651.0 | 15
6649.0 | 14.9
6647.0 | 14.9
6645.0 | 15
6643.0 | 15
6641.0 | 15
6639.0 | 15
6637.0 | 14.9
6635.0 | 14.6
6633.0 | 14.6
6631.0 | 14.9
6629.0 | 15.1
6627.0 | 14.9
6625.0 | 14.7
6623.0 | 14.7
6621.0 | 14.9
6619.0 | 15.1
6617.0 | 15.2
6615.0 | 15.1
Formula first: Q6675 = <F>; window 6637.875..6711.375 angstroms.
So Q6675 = 14.8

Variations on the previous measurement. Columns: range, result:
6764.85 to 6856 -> 14.2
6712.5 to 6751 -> 14.4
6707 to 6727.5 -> 14.3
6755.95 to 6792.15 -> 14.5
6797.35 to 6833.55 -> 14.1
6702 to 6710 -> 14.6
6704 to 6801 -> 14.5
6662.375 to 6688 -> 14.6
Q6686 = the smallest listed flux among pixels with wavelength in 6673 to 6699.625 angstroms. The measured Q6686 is 14.1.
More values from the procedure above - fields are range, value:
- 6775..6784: 13.9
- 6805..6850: 13.7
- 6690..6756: 13.8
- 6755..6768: 14.6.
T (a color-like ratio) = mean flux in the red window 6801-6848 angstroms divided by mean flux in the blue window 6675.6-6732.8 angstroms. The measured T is 1.0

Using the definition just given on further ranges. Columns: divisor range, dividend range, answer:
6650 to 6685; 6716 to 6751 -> 0.98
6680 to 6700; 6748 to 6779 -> 0.98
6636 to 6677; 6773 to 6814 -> 0.97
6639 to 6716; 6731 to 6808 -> 0.98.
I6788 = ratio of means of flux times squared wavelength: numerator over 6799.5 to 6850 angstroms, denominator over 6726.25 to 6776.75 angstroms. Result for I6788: 0.98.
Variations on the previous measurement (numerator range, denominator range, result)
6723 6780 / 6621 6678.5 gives 1.02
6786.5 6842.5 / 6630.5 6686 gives 1.00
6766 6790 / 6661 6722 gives 1.01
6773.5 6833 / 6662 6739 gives 1.00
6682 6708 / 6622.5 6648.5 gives 1.02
